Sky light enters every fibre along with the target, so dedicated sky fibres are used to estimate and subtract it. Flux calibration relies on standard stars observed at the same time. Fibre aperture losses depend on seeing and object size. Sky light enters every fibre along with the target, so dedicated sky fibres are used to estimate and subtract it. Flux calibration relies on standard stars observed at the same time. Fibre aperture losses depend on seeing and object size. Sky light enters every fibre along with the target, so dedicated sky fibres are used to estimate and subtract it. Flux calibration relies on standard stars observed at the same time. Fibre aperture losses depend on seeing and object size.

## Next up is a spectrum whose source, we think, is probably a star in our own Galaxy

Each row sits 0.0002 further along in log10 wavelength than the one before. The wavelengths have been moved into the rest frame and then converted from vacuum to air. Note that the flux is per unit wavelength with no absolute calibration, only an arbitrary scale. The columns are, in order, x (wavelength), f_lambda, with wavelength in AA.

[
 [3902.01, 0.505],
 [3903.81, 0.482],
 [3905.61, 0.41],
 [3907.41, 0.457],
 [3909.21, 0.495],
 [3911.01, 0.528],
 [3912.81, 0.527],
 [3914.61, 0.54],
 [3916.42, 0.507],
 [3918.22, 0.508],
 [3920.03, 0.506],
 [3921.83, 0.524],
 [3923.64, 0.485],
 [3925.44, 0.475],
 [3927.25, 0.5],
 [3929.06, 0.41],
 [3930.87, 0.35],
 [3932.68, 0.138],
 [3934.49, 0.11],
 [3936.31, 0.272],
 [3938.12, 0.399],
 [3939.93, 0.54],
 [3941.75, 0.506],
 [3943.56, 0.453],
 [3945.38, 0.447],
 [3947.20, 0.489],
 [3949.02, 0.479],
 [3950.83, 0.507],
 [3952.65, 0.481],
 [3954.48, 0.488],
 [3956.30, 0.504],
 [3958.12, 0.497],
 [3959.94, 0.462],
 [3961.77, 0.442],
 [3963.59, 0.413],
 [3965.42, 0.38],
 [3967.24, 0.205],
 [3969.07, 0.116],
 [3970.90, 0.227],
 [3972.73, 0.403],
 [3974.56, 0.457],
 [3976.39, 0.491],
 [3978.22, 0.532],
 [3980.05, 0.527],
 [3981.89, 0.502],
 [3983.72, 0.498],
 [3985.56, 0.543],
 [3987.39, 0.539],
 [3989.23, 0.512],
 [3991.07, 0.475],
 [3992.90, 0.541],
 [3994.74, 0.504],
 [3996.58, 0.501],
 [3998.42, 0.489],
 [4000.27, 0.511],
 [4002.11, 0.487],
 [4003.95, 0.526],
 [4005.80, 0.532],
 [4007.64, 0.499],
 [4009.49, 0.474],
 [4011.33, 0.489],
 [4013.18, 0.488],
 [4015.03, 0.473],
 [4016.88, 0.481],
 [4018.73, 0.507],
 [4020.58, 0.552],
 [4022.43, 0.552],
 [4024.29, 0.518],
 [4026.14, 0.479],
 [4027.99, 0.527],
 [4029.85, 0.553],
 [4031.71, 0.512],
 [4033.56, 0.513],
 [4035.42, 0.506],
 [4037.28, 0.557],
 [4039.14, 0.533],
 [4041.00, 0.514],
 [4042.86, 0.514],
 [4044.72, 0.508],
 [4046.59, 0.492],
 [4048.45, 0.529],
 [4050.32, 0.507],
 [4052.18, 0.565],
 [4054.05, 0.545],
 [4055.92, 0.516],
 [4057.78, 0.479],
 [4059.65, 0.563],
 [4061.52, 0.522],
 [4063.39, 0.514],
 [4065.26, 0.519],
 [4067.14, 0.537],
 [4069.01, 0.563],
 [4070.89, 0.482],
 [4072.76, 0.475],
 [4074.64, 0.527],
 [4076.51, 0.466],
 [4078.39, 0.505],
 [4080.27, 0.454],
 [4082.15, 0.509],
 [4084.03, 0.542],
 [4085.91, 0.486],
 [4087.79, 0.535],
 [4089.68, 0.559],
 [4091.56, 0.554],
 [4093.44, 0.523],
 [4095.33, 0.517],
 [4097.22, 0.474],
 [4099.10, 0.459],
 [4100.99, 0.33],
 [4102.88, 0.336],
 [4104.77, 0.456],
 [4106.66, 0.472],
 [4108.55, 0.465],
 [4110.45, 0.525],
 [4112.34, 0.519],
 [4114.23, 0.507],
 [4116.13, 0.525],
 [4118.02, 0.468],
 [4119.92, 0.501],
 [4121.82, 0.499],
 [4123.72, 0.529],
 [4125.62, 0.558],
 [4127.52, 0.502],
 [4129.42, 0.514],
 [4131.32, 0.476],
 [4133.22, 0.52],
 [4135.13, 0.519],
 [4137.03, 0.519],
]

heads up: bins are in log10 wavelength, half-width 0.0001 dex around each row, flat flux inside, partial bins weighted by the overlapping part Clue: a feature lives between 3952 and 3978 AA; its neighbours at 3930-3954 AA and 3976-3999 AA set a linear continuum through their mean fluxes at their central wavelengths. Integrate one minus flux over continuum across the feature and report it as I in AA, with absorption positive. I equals 3.1 AA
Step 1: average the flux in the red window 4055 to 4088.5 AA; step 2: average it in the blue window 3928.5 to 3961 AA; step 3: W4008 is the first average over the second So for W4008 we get 1.22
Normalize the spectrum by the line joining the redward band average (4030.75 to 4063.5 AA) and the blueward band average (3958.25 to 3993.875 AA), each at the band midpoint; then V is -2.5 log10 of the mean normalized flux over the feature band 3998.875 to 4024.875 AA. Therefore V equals -0.06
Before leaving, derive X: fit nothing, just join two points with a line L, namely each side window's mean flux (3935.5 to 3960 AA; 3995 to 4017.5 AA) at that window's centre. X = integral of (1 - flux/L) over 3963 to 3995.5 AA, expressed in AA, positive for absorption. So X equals 3.1 AA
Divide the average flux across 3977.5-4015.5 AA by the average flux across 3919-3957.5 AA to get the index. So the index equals 1.17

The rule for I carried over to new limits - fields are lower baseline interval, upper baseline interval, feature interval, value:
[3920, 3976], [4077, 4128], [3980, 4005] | -4.54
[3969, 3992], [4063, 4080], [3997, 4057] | -3.65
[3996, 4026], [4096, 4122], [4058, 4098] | -3.06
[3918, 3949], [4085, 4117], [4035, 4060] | -3.21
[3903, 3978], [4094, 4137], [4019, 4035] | -2.32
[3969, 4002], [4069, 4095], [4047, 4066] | -0.89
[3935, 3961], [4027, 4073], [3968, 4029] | 1.09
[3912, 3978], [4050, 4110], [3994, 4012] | -1.79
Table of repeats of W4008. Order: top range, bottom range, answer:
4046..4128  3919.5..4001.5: 1.14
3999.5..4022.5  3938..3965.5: 1.07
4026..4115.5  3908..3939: 1.18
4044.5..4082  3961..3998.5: 1.16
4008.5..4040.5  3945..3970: 1.22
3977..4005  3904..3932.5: 1.08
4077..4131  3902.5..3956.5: 1.10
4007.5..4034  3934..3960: 1.14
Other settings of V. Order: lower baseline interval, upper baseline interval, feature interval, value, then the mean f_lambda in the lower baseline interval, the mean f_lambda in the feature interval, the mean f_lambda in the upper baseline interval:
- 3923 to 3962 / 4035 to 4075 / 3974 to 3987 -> -0.11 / 0.428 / 0.51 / 0.521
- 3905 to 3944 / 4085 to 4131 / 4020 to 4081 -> -0.09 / 0.438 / 0.518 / 0.492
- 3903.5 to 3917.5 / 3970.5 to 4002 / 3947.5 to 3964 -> 0.03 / 0.494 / 0.477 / 0.49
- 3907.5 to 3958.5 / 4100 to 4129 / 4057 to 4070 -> -0.12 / 0.452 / 0.528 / 0.48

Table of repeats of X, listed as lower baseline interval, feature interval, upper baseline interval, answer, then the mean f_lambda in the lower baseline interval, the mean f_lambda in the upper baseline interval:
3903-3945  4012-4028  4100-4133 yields -1.6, 0.44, 0.482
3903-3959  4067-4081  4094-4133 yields -0.7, 0.452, 0.483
